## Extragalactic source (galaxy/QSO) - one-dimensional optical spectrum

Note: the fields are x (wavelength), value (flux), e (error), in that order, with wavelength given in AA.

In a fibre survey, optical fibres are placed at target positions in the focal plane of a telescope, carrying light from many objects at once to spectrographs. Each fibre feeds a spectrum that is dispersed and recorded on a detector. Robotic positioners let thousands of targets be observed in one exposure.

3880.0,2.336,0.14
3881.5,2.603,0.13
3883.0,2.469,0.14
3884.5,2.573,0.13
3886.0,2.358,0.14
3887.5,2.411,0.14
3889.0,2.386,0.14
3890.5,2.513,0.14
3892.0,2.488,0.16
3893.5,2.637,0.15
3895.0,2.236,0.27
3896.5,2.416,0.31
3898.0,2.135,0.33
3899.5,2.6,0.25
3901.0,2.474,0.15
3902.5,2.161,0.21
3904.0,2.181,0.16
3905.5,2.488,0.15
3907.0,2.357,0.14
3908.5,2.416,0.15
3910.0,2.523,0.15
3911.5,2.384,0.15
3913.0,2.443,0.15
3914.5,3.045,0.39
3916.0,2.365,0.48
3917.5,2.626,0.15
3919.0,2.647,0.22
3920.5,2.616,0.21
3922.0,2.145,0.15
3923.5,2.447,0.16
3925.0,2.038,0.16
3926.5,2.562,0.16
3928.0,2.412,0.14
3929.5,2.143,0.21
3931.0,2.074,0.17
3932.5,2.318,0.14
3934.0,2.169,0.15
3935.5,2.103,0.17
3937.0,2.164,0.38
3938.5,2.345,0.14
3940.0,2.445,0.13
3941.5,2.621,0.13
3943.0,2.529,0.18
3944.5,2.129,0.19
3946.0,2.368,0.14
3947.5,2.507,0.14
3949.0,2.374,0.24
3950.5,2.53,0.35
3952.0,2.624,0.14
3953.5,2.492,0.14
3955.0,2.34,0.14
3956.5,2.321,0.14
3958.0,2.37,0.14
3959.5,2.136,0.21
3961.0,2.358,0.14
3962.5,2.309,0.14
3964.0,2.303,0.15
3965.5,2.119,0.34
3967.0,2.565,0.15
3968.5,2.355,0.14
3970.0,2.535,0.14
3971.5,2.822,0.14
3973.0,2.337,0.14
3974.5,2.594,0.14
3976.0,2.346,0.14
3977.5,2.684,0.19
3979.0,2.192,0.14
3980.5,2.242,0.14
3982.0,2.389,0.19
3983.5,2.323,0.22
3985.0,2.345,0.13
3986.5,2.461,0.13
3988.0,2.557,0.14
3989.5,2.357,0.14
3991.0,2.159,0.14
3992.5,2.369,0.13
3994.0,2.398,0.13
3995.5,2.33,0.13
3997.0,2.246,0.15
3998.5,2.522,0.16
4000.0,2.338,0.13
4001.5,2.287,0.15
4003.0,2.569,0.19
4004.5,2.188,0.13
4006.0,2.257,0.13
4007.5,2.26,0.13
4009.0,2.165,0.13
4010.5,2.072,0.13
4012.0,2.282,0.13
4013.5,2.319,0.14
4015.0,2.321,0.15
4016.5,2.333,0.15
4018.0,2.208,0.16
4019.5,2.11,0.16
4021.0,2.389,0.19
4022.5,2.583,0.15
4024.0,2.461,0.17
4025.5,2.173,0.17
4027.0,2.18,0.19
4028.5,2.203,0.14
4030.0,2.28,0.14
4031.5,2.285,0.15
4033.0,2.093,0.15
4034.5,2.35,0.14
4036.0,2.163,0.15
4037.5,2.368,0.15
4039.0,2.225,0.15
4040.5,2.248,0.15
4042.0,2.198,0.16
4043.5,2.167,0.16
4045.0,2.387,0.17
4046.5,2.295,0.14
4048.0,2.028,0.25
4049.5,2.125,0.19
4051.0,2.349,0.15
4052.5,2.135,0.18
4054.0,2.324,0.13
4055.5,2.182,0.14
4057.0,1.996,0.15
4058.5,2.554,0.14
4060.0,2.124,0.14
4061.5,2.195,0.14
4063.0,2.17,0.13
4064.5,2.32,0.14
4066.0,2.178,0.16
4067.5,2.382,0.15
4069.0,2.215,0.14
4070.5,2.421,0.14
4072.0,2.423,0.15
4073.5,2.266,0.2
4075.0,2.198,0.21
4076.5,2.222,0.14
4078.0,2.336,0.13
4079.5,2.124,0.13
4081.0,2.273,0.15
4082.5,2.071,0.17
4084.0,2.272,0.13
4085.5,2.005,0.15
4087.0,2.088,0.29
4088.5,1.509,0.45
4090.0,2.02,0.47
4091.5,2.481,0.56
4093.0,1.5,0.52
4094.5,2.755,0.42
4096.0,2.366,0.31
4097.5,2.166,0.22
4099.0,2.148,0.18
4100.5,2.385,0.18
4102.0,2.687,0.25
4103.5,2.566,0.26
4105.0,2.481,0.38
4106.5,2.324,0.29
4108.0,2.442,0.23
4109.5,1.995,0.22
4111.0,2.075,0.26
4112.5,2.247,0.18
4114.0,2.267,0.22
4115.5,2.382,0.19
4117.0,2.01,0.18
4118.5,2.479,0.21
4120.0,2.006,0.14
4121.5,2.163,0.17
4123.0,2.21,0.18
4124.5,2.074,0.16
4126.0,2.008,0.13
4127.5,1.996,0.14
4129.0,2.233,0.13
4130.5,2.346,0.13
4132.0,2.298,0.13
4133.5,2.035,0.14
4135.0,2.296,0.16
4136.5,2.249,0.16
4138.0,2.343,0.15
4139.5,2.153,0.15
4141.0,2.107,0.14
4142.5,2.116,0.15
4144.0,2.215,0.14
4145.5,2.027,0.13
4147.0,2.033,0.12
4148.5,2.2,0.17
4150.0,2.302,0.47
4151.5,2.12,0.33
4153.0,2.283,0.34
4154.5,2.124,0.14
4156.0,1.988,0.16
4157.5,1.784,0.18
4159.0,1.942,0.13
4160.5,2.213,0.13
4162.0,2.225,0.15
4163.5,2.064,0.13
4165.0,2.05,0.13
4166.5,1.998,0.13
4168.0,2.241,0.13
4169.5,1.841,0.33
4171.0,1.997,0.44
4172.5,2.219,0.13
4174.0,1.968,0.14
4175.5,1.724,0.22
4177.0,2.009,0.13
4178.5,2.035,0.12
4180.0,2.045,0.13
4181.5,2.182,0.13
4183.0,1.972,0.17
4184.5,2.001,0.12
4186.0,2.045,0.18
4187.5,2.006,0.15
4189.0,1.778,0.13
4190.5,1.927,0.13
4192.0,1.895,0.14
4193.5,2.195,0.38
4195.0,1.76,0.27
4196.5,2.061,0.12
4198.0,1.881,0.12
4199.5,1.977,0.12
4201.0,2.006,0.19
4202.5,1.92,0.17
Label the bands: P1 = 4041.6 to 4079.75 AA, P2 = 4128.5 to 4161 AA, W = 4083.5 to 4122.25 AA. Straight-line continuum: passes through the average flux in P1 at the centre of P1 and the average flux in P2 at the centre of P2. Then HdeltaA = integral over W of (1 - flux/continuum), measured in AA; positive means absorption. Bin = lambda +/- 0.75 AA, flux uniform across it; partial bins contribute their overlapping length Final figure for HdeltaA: -0.4 AA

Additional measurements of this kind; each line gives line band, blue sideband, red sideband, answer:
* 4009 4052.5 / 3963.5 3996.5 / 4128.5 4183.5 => 1.2 AA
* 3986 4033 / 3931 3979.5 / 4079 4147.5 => 0.3 AA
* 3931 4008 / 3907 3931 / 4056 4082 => 0.2 AA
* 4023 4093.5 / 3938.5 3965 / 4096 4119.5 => 3.9 AA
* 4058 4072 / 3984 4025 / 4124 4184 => -0.3 AA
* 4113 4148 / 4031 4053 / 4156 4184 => -1.5 AA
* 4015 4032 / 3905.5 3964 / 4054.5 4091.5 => -0.2 AA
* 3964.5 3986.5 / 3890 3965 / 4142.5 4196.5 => -0.9 AA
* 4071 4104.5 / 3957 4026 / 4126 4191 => -0.4 AA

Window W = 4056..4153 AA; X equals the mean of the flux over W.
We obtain 2.21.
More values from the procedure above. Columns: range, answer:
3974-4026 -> 2.34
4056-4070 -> 2.24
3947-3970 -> 2.38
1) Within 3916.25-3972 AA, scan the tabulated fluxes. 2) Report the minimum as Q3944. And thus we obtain 2.038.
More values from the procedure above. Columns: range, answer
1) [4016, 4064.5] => 1.996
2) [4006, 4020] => 2.072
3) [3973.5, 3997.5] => 2.159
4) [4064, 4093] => 1.5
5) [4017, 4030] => 2.11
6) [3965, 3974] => 2.119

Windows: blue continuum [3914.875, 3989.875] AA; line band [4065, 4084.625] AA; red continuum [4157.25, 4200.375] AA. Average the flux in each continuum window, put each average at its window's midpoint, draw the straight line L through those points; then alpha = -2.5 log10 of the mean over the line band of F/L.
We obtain -0.040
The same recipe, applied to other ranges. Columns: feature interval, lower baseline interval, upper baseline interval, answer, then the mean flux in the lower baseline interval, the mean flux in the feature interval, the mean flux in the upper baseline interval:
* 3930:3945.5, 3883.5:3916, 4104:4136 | 0.051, 2.44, 2.29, 2.21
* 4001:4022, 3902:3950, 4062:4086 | 0.014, 2.38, 2.27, 2.24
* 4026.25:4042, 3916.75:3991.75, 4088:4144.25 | 0.029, 2.38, 2.24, 2.22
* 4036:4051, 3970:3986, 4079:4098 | 0.010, 2.43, 2.23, 2.12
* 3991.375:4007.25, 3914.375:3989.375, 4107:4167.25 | -0.006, 2.39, 2.34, 2.15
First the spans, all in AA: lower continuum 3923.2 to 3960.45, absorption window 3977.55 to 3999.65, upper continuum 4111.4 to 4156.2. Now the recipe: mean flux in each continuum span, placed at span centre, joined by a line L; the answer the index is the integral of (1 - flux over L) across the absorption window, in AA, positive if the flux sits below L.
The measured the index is -0.6 AA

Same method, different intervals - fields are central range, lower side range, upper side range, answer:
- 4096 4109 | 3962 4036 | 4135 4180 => -1.3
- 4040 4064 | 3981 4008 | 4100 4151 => 0.8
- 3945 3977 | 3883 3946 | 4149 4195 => -1.2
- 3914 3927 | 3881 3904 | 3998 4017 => -0.5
